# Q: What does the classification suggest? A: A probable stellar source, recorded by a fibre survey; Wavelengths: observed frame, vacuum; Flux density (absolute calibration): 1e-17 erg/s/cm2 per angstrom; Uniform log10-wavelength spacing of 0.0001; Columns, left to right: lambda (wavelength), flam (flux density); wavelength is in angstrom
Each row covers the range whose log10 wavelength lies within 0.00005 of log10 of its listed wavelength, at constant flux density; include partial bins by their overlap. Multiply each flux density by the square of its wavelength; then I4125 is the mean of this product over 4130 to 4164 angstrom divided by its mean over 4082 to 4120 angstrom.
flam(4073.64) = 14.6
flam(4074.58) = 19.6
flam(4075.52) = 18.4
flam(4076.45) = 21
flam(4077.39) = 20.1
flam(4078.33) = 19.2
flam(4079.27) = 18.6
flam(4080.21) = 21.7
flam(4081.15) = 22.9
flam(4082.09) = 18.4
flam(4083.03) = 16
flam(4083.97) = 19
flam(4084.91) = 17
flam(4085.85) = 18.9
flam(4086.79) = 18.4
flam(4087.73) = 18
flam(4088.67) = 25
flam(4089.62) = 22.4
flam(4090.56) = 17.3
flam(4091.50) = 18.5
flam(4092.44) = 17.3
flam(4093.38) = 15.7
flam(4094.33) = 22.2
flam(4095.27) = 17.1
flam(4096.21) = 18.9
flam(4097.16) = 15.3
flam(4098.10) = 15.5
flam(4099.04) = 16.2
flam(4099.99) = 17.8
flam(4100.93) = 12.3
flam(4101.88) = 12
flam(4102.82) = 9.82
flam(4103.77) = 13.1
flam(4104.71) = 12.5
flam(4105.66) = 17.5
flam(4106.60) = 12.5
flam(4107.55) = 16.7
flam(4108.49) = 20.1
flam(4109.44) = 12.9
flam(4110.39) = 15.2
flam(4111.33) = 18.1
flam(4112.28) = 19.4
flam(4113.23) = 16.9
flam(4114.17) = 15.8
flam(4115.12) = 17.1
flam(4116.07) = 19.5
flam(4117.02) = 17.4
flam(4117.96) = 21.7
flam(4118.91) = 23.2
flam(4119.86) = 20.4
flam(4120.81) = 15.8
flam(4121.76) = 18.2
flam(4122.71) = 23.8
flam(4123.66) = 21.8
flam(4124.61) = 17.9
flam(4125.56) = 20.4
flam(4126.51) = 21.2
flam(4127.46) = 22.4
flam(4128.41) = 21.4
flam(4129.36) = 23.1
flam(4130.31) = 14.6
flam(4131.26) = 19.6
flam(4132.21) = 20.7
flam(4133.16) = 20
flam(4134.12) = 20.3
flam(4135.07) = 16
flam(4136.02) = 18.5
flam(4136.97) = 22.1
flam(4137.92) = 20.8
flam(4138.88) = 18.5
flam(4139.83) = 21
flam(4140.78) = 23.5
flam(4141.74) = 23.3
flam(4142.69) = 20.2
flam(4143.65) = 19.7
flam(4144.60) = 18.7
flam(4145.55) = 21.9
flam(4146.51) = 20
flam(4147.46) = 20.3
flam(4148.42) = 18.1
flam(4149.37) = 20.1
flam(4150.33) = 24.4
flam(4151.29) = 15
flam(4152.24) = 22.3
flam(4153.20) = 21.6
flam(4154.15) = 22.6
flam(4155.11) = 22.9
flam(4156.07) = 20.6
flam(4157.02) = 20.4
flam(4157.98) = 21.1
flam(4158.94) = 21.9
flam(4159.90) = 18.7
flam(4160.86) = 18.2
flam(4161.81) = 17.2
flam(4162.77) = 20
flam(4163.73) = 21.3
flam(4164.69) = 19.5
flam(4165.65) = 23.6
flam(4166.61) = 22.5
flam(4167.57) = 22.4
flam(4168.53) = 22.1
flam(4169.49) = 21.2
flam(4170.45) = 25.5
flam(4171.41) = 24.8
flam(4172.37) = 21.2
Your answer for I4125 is 1.20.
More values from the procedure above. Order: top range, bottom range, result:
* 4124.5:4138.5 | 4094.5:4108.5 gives 1.34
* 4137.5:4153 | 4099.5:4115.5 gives 1.37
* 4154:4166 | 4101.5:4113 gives 1.40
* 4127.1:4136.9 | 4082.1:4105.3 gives 1.19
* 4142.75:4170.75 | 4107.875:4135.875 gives 1.11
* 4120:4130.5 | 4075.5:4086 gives 1.07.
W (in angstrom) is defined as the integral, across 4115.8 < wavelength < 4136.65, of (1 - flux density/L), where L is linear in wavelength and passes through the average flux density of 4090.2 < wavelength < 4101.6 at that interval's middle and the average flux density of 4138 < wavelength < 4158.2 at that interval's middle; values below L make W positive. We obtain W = -0.9 angstrom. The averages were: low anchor 16.9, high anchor 20.8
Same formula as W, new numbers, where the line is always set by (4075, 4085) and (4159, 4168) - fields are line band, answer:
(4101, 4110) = 2.58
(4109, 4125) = 1.05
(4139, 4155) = -0.45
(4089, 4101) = 1.16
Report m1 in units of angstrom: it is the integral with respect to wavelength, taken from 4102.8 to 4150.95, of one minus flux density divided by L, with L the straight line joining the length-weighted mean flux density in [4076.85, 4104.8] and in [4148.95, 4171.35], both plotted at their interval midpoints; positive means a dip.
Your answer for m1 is 1.10 angstrom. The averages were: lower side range 17.6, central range 19.1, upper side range 21.2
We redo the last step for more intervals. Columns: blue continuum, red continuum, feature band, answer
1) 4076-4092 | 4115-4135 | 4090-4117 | 4.8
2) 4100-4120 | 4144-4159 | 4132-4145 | -0.6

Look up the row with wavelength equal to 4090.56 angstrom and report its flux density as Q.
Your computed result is 17.3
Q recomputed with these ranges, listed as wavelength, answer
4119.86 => 20.4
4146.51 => 20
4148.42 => 18.1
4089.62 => 22.4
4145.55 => 21.9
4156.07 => 20.6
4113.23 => 16.9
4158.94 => 21.9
